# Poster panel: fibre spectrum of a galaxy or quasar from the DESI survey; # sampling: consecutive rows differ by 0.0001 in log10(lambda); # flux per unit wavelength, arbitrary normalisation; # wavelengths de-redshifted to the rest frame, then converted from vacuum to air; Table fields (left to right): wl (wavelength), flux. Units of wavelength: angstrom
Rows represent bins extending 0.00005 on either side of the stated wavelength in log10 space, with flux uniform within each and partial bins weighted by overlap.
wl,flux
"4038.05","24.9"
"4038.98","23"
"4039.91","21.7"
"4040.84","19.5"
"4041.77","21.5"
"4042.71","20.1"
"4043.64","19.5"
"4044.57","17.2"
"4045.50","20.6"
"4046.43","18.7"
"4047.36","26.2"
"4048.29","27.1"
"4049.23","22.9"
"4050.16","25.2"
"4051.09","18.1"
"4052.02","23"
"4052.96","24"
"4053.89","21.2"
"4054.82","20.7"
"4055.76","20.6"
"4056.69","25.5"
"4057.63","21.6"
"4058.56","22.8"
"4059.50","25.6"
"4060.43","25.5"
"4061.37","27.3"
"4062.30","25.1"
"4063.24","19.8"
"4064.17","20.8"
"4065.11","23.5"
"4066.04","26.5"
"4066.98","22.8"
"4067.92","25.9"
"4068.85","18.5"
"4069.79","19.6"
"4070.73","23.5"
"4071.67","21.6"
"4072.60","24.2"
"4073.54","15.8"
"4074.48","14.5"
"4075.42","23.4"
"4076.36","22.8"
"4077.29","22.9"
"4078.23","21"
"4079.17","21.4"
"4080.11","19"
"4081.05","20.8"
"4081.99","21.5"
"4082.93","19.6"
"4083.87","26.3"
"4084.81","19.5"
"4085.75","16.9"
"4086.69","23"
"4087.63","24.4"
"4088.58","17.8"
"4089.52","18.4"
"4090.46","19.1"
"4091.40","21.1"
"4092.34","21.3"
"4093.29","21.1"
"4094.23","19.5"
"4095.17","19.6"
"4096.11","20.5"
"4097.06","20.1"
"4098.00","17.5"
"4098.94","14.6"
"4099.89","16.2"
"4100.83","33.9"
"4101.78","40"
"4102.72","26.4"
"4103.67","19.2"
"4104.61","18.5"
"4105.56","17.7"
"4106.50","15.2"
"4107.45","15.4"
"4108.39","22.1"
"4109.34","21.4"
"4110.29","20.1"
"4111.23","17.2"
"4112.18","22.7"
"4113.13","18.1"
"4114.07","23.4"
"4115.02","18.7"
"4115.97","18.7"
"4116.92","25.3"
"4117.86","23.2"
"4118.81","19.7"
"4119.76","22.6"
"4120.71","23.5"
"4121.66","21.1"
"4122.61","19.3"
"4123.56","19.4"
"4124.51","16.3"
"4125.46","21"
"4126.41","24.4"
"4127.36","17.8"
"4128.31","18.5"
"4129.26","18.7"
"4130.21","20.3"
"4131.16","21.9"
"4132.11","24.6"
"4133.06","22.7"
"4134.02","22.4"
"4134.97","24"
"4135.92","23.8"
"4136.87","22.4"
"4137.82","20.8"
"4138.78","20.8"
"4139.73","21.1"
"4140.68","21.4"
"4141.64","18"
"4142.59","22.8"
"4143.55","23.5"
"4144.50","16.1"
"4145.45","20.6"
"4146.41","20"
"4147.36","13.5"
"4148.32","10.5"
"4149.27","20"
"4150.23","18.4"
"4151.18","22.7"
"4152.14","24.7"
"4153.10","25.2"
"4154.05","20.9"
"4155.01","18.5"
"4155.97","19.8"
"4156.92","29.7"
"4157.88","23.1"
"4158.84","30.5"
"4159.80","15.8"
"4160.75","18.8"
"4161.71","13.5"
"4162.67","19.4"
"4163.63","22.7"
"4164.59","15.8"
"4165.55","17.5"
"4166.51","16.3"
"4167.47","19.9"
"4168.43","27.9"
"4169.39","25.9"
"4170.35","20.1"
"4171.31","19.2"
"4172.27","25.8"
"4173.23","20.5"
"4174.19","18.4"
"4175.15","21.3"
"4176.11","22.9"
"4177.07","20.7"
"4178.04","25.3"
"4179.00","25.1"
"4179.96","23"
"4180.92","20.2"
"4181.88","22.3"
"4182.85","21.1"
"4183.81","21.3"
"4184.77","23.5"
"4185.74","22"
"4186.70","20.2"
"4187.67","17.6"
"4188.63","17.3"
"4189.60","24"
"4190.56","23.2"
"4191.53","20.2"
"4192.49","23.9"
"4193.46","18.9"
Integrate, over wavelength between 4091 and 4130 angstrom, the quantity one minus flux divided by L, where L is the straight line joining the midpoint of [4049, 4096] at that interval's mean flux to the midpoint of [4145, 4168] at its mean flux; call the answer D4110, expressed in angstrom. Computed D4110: 0.3 angstrom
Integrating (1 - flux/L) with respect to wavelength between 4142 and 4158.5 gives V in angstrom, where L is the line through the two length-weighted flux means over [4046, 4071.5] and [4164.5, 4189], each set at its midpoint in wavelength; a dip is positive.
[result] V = 0.8 angstrom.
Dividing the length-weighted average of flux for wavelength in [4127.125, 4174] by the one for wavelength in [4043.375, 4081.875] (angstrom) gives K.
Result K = 0.94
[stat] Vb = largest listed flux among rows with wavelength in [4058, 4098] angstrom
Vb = 27.3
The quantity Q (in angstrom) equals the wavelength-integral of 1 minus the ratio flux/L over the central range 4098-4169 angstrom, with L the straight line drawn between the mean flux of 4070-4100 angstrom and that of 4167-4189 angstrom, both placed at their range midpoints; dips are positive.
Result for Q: 0.9 angstrom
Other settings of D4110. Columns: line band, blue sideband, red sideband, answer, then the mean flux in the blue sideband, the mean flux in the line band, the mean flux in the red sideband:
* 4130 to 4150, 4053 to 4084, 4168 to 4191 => 1.4 angstrom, 22.2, 20.5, 22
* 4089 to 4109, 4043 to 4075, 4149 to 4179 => 1.0 angstrom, 22.2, 20.8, 21.4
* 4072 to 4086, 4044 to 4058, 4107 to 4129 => 0.5 angstrom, 22.2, 20.7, 20.4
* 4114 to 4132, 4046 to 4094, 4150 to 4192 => 0.8 angstrom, 21.9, 20.7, 21.4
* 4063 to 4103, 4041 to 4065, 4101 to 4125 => 0.4 angstrom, 22.4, 21.5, 21.2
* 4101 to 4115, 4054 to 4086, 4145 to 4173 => 0.0 angstrom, 22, 21.4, 20.6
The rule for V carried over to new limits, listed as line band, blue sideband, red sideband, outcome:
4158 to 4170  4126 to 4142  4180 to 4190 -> 0.4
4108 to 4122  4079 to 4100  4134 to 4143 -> -0.2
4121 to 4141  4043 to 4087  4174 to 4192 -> 0.6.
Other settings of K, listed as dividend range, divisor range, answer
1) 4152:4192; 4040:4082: 0.97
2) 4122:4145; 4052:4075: 0.93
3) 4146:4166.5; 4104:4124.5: 0.99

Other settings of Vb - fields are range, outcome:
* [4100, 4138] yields 40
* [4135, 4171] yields 30.5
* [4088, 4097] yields 21.3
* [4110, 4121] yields 25.3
